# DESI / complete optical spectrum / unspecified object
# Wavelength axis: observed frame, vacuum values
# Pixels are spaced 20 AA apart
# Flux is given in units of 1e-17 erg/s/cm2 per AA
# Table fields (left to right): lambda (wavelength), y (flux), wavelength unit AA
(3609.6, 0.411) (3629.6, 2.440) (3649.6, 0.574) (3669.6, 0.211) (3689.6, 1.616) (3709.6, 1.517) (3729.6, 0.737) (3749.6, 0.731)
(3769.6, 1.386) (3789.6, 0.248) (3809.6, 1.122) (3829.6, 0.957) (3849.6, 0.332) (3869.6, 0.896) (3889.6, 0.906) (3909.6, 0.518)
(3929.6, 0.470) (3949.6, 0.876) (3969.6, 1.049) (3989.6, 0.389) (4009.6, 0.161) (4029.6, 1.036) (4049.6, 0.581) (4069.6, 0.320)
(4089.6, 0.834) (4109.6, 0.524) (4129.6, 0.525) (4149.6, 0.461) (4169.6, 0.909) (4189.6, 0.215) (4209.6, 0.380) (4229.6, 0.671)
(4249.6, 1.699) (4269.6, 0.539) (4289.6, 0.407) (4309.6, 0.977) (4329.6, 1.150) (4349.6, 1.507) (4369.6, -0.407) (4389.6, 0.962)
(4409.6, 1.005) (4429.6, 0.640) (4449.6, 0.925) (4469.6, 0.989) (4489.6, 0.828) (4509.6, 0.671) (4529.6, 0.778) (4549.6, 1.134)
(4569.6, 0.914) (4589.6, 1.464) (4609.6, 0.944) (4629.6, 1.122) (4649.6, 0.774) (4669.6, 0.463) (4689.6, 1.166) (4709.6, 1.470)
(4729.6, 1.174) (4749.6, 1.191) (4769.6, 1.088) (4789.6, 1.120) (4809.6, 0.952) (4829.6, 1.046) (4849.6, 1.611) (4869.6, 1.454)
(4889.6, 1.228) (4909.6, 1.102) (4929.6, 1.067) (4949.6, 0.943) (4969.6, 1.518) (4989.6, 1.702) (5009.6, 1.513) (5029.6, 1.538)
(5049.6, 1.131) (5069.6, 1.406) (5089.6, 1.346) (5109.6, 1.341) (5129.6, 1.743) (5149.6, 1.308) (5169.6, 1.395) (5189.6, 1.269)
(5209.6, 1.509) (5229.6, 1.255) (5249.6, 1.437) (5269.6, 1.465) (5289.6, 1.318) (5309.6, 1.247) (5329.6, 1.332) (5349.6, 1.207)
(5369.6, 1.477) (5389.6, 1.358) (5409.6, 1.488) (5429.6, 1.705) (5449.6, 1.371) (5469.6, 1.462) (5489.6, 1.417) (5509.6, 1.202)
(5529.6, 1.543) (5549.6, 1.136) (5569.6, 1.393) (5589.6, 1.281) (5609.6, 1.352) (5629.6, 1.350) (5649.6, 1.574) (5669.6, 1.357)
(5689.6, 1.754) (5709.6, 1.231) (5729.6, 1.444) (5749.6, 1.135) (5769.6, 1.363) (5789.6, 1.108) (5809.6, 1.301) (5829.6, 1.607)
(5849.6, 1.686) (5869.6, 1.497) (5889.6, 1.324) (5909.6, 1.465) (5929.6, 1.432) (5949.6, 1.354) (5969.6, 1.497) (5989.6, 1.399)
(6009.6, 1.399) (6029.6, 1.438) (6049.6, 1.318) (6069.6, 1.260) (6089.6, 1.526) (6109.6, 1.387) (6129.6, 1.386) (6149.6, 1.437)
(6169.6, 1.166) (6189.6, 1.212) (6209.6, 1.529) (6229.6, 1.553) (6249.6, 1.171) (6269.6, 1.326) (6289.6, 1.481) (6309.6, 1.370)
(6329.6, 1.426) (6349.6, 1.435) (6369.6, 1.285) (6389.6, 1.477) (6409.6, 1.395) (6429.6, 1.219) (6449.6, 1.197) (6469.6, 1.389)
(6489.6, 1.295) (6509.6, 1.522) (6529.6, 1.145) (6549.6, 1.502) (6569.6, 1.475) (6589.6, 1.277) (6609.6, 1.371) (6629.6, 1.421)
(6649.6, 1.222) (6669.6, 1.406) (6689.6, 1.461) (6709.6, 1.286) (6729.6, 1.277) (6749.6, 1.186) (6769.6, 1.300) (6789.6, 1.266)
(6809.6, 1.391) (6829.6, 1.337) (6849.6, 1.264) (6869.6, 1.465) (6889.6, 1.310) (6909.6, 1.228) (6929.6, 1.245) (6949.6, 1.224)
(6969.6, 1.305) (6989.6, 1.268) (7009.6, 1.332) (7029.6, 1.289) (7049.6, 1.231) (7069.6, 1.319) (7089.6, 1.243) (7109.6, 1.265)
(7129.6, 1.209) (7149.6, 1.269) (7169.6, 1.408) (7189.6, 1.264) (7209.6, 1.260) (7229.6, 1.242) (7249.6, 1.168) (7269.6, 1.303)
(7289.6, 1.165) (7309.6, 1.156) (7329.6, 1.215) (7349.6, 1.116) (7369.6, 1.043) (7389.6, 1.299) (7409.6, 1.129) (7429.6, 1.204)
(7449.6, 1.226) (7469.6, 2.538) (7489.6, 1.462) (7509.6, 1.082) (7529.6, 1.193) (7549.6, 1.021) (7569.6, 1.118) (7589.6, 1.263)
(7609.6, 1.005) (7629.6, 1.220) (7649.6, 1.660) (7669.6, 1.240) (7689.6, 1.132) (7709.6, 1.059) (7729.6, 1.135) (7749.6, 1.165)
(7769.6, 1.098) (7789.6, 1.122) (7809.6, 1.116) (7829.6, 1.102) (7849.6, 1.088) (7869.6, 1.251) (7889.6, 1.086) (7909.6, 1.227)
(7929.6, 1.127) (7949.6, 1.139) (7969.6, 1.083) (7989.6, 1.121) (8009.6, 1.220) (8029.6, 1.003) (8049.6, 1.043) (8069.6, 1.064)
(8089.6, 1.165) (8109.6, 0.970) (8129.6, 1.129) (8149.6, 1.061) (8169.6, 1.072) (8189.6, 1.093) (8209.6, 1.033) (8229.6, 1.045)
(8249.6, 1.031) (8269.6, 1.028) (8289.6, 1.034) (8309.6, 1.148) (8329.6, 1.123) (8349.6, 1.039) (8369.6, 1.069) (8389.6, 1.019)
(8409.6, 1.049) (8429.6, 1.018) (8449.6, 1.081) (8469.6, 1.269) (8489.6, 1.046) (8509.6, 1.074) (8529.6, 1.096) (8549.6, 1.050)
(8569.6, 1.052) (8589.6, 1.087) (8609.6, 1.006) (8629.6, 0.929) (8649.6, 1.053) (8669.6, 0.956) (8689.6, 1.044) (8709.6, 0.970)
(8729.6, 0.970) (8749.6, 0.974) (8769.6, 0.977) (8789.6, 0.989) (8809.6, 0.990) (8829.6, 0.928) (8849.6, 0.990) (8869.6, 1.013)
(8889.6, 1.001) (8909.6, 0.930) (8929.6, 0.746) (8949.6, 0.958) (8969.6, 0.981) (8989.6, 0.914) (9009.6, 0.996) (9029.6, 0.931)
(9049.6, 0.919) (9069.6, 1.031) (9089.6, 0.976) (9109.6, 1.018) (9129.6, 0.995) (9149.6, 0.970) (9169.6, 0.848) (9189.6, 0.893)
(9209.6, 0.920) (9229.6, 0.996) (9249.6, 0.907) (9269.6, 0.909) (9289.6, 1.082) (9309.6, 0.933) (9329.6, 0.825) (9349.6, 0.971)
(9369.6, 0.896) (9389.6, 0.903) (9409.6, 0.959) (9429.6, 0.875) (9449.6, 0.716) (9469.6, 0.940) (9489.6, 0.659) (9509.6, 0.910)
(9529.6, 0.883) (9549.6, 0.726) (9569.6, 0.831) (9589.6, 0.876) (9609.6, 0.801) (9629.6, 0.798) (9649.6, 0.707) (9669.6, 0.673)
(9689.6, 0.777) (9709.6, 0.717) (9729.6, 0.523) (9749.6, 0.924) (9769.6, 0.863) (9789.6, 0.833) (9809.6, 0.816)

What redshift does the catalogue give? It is 0.14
